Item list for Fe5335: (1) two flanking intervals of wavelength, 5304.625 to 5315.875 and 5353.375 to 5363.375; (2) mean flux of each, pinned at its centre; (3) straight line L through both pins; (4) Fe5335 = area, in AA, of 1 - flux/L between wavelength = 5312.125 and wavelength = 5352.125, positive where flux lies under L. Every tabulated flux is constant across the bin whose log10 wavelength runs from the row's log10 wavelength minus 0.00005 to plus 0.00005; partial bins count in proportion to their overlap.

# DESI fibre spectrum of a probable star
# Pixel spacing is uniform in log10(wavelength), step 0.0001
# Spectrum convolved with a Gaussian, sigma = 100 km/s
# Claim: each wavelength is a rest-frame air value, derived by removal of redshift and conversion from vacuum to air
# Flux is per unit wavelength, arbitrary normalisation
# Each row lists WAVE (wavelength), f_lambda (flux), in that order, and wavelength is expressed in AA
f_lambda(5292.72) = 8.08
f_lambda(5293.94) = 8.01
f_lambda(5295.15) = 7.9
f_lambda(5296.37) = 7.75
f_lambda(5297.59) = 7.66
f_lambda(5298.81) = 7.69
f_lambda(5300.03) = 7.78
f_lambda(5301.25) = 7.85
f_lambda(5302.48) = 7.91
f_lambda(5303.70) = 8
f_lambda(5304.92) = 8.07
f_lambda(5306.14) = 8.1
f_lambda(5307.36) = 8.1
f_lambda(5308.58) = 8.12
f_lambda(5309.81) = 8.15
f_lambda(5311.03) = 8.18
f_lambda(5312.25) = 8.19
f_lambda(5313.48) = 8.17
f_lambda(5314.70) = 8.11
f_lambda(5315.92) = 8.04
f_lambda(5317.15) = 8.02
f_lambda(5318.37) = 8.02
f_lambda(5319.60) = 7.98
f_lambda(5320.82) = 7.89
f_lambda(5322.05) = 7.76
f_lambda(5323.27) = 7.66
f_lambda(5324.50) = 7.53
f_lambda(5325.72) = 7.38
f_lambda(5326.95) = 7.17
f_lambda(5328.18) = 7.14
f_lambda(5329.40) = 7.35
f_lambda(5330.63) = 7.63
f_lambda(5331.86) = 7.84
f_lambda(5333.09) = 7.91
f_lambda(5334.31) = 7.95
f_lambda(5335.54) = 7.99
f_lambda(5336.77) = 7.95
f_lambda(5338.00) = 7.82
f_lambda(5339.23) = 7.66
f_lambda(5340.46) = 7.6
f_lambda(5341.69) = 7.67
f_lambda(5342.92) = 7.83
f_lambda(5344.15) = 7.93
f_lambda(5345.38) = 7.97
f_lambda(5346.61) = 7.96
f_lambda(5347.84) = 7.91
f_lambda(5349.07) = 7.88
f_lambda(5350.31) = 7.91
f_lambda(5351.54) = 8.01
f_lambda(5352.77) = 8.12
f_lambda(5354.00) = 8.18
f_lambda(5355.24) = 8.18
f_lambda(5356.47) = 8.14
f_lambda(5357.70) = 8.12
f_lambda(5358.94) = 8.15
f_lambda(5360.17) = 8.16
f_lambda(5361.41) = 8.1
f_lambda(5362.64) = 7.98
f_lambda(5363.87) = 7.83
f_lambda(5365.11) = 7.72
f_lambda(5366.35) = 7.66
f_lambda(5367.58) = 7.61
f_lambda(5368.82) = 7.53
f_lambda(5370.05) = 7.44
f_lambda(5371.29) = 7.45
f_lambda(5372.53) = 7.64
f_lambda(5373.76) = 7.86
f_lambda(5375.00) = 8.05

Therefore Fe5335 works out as 1.6 AA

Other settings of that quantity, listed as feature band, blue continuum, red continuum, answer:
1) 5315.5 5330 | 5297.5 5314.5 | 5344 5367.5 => 0.6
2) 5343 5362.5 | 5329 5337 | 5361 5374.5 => -0.7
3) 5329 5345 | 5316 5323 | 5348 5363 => 0.4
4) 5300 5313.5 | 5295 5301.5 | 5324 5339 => -0.6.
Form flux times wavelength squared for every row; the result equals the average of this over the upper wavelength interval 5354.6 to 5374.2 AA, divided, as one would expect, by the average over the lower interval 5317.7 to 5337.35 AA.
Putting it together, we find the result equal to 1.0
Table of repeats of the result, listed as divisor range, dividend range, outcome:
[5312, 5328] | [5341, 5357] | 1.03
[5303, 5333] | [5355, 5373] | 1.02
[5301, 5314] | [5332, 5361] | 1.00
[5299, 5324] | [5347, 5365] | 1.02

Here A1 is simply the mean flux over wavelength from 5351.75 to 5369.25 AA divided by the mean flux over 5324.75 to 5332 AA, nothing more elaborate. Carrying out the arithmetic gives 1.08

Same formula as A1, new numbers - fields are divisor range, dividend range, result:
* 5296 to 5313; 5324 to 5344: 0.96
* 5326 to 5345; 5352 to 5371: 1.03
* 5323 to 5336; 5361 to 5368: 1.03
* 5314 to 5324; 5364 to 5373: 0.96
